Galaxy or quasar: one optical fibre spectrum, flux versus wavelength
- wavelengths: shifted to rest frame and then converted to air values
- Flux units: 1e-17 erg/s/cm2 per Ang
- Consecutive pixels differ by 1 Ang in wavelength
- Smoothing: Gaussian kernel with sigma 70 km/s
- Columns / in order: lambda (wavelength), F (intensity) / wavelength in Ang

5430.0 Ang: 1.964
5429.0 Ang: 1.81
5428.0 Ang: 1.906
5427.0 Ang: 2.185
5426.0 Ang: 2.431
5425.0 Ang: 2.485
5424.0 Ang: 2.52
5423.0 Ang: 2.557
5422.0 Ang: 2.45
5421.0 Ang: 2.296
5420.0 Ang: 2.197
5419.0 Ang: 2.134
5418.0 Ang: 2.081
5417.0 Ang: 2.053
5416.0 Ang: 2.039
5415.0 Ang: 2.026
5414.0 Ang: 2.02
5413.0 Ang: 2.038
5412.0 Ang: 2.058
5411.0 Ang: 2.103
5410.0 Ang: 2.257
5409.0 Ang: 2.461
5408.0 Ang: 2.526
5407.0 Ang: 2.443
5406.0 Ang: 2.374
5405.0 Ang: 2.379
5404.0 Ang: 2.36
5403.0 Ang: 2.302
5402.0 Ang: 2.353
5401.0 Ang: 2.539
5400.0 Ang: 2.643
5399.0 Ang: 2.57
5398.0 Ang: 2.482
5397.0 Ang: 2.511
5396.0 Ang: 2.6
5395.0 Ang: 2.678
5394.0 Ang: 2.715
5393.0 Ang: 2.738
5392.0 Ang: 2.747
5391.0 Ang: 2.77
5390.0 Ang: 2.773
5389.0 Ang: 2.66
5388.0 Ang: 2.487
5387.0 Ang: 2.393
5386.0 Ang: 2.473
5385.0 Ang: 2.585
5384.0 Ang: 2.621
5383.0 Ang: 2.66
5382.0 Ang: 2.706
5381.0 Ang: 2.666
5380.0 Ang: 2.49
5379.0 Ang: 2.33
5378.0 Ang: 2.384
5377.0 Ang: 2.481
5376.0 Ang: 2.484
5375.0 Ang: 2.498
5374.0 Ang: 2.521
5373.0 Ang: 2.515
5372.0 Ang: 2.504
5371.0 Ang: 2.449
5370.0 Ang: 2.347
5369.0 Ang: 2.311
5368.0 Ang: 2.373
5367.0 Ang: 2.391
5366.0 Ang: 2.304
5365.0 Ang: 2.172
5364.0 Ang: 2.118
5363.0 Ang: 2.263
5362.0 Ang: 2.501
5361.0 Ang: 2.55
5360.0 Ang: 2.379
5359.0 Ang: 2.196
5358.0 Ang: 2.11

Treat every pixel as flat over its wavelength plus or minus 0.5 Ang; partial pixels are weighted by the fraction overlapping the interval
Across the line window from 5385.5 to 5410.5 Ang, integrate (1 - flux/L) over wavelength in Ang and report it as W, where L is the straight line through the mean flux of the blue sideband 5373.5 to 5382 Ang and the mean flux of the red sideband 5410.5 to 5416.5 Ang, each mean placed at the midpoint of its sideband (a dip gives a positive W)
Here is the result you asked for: -3.2 Ang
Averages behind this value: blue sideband 2.49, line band 2.53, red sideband 2.05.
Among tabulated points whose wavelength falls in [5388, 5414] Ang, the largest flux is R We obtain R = 2.773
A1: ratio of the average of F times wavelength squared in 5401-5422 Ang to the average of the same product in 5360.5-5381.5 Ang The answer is 0.94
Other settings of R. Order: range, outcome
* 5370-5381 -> 2.666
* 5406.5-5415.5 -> 2.526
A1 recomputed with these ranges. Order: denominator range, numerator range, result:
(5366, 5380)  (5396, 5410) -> 1.02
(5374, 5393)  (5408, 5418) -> 0.84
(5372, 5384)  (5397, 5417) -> 0.93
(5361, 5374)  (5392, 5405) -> 1.09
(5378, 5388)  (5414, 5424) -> 0.88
